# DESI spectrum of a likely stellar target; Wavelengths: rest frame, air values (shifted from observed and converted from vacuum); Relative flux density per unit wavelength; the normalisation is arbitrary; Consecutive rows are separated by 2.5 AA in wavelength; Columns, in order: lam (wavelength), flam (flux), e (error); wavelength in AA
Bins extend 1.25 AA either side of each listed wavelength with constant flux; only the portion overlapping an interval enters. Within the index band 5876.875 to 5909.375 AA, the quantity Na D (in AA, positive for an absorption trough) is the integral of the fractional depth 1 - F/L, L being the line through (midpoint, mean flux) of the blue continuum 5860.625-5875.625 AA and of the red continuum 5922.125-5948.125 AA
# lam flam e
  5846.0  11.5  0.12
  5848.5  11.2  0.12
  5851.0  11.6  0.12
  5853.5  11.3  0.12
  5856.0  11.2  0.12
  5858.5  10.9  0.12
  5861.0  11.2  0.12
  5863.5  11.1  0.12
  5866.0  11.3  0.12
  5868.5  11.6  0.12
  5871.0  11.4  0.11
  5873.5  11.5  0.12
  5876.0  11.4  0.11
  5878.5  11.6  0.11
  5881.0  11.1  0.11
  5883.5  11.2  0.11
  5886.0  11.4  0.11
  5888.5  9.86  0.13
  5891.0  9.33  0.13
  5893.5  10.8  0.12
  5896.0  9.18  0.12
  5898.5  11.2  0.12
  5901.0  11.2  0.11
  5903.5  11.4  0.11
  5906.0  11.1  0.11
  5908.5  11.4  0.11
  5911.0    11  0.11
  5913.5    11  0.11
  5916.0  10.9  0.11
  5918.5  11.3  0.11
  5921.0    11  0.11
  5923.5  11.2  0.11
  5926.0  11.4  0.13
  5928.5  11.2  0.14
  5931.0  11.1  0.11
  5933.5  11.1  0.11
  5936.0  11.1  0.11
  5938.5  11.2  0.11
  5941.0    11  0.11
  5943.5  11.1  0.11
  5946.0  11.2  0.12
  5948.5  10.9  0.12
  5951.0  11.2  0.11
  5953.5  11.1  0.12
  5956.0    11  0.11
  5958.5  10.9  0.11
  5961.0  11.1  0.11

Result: 1.3 AA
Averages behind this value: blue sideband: 11.4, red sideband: 11.2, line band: 10.8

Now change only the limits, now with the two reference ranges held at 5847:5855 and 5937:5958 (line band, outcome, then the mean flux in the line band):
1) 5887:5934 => 1.31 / 10.9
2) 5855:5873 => 0.12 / 11.3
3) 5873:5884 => -0.07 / 11.4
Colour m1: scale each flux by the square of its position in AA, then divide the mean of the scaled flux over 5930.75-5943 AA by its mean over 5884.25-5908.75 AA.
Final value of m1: 1.05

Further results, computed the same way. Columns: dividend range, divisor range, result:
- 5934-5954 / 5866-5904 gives 1.03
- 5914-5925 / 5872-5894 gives 1.03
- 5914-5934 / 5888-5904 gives 1.08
